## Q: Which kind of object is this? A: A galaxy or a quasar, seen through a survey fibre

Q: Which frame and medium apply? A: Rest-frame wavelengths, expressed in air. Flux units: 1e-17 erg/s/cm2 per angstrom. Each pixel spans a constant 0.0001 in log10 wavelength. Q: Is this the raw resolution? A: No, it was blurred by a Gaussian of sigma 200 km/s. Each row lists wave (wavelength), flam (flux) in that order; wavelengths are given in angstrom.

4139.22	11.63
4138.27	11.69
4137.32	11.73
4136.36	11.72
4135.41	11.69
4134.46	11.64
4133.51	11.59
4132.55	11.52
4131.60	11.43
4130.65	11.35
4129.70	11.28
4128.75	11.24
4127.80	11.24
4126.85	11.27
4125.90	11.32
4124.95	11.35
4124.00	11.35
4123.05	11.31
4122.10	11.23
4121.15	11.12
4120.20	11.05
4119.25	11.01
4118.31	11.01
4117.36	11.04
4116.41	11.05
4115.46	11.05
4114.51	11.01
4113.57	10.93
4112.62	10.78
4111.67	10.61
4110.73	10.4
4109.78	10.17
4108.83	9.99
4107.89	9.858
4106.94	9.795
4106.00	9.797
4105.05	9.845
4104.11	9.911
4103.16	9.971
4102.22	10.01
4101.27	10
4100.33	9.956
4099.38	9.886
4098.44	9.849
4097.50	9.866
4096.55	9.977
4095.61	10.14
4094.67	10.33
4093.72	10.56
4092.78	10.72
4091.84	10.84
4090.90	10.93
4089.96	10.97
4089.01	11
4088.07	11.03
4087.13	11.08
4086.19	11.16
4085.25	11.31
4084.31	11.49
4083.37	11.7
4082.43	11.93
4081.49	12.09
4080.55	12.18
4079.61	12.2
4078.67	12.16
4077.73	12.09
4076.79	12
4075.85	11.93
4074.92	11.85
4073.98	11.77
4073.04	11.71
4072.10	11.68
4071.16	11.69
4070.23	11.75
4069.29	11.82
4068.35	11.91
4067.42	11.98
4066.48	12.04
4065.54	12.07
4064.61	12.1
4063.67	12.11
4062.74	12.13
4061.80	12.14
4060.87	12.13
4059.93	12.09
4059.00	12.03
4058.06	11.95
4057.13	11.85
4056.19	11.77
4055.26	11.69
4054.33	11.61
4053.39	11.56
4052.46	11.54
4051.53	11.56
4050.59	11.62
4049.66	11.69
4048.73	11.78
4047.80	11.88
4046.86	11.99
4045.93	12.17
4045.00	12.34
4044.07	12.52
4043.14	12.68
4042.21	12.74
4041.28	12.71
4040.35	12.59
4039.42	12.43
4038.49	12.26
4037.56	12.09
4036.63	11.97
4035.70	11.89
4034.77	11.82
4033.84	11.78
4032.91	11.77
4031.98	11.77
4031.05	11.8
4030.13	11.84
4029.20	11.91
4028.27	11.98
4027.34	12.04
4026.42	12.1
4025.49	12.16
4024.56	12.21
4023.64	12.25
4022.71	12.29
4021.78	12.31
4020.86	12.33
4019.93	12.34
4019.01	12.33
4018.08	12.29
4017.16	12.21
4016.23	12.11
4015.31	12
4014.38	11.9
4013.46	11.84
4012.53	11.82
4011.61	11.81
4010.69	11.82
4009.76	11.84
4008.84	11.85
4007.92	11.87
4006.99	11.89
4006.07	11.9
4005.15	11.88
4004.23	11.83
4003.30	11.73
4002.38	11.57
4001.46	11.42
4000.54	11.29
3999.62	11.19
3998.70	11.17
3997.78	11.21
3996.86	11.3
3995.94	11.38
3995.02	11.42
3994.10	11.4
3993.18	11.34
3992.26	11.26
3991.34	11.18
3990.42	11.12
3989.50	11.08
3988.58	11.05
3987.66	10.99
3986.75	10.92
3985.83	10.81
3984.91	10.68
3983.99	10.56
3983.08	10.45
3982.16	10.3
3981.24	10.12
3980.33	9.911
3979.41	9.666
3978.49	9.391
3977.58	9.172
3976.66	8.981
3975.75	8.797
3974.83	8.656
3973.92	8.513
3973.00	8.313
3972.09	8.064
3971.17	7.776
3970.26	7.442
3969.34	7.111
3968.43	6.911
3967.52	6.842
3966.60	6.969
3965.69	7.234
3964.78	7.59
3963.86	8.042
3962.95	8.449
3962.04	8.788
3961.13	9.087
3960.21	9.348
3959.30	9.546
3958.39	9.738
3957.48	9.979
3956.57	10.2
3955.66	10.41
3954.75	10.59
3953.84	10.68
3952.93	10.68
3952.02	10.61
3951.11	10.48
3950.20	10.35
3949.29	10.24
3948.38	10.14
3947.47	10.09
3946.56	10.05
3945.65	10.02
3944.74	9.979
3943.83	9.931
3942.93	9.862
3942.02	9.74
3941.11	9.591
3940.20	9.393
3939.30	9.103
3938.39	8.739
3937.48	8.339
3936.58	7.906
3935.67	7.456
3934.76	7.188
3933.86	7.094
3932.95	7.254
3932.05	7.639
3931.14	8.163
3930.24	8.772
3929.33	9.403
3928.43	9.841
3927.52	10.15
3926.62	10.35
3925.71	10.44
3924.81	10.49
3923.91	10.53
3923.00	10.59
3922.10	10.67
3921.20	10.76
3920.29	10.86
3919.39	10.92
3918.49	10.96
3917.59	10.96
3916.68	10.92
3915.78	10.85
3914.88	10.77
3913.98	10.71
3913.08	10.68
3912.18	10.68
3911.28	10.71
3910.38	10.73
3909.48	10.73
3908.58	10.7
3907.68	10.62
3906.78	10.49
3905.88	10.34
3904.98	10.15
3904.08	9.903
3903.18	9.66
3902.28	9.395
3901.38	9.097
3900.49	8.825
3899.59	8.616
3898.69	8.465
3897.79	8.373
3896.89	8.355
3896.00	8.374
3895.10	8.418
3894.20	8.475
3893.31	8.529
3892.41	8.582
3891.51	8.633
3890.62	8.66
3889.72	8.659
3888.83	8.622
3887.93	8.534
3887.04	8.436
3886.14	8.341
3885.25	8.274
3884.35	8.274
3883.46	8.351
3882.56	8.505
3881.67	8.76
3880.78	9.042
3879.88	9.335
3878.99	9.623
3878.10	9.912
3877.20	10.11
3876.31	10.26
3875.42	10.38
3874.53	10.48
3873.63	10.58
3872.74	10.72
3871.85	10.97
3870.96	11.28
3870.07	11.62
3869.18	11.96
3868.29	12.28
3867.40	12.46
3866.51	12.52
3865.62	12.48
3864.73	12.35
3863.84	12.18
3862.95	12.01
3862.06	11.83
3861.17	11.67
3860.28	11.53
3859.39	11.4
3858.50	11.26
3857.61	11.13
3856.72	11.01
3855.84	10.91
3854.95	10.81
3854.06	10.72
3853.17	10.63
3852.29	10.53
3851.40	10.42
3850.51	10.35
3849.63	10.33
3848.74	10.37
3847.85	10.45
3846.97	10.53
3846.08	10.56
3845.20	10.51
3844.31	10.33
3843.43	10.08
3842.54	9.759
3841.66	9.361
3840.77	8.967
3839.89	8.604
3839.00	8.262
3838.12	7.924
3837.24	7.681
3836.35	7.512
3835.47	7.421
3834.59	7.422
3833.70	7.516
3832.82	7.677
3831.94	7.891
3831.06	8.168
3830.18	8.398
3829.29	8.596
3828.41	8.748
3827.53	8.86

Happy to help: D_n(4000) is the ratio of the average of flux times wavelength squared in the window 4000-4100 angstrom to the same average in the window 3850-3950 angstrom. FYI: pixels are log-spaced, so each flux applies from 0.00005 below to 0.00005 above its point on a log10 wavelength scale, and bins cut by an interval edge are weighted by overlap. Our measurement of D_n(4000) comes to 1.28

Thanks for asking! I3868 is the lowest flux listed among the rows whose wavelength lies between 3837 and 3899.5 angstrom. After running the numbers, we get 7.681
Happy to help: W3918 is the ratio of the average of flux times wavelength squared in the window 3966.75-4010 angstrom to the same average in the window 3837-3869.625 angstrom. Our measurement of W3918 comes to 1.03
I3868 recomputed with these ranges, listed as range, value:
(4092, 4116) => 9.795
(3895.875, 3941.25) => 7.094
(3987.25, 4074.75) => 10.99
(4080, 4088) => 11.08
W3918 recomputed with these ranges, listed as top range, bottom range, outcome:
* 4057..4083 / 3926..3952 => 1.39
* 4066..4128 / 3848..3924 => 1.20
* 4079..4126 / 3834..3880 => 1.16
